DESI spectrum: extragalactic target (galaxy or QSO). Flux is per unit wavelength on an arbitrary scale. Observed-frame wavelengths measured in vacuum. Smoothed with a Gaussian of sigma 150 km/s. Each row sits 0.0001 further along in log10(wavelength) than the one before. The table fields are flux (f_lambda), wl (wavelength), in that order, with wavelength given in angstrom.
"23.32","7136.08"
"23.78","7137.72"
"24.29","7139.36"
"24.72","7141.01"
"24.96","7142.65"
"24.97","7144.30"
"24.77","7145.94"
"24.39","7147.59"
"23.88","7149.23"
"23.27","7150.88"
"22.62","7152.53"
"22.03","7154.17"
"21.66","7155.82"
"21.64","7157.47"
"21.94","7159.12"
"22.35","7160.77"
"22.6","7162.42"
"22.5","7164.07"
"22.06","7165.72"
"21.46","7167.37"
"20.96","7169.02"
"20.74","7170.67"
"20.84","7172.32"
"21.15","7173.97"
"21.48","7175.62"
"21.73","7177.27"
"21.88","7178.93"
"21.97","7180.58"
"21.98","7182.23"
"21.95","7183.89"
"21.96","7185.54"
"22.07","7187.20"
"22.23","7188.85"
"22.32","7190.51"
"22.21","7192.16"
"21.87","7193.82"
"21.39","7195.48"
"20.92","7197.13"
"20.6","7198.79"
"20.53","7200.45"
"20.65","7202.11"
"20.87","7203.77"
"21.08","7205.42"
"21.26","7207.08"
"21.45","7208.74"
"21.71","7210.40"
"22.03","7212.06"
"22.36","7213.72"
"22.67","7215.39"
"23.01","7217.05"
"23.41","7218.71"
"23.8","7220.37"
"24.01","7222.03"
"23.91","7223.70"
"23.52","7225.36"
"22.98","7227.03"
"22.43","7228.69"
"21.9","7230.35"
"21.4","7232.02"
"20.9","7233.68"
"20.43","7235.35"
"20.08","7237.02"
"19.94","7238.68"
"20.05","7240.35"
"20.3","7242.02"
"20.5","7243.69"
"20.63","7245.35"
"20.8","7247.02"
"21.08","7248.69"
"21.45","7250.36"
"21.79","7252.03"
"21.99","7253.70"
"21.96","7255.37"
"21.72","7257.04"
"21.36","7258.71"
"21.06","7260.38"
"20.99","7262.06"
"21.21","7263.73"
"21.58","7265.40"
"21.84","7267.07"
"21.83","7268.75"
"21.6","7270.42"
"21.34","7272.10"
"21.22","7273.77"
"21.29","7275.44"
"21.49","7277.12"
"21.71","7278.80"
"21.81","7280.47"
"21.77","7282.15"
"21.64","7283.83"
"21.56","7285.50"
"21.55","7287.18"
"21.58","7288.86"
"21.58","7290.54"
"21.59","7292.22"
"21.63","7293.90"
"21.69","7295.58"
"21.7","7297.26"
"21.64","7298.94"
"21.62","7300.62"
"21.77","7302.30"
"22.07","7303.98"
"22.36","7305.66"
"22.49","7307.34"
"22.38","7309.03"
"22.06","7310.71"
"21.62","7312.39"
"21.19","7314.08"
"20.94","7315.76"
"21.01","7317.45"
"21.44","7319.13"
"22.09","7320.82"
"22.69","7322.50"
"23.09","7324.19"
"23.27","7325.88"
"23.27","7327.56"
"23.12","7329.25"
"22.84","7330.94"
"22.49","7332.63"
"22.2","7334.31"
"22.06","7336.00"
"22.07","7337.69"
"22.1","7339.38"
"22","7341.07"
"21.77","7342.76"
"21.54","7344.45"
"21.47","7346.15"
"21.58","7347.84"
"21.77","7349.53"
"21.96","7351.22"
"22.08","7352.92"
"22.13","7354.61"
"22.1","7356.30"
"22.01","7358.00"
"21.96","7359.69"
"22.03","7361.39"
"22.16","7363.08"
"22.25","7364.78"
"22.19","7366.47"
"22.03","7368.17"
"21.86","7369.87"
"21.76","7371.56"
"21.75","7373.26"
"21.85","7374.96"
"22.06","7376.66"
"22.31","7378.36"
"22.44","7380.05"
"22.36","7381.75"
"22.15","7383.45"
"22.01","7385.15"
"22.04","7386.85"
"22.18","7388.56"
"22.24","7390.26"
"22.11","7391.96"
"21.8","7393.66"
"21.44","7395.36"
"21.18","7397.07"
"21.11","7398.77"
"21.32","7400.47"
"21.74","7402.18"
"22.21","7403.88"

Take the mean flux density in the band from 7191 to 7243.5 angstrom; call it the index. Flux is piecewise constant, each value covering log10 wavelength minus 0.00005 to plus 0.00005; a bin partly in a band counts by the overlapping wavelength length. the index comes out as 21.7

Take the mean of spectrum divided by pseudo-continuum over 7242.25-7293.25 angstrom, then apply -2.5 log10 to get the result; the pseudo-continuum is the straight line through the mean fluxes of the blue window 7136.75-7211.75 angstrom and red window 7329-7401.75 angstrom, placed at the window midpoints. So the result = 0.032 mag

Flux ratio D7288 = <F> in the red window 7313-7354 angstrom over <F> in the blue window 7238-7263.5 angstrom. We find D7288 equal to 1.05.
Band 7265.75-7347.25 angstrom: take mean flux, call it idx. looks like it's 21.9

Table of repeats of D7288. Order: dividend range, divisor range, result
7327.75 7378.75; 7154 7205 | 1.02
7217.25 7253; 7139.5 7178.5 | 0.96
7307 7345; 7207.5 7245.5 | 1.01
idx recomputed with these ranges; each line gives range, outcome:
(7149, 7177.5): 21.9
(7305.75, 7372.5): 22.1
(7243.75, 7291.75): 21.5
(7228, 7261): 21.1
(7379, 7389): 22.2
